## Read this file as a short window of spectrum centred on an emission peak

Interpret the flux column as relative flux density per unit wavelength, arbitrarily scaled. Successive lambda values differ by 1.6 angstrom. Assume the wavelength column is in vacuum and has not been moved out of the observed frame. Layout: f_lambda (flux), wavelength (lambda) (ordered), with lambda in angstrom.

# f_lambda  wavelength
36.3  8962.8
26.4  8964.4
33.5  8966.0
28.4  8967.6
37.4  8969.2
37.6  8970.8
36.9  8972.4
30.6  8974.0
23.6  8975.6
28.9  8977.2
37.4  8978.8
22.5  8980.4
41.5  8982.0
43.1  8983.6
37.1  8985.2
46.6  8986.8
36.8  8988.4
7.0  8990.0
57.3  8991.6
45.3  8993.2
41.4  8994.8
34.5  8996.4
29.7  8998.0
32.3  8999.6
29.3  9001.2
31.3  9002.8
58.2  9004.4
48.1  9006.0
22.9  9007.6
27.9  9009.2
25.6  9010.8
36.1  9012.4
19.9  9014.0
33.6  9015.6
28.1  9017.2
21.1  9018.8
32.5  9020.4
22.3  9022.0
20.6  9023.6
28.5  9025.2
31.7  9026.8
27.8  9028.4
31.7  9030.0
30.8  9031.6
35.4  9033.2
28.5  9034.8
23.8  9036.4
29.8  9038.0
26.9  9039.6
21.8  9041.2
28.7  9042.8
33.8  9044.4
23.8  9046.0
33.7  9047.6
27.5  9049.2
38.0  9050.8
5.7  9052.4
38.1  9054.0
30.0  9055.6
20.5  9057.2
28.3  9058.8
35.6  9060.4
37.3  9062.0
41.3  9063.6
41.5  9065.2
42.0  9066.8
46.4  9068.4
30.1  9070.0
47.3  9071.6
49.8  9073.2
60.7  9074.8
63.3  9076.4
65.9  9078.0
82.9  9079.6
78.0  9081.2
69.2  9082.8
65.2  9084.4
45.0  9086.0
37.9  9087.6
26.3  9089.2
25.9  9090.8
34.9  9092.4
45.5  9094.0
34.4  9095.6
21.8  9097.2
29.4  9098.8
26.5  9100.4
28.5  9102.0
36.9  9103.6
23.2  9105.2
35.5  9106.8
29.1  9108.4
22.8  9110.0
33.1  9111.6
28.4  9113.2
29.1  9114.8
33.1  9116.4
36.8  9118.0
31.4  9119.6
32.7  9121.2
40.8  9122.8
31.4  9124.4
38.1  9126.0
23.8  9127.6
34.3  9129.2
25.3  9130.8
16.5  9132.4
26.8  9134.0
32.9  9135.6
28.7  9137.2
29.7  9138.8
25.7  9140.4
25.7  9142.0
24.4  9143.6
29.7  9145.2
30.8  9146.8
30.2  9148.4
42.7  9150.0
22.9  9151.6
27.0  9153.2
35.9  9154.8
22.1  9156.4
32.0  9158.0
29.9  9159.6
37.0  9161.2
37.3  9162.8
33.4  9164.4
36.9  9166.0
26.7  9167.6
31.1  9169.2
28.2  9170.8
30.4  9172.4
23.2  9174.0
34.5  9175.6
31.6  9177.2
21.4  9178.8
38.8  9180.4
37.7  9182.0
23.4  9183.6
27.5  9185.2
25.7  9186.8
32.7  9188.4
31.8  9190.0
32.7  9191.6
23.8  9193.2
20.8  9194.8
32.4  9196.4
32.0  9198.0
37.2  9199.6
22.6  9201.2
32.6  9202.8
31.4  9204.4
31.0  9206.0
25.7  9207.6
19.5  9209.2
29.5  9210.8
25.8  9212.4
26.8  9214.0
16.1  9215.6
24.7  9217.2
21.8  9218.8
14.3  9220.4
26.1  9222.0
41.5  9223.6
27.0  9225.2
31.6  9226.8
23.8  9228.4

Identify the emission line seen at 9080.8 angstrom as [O III] 5007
